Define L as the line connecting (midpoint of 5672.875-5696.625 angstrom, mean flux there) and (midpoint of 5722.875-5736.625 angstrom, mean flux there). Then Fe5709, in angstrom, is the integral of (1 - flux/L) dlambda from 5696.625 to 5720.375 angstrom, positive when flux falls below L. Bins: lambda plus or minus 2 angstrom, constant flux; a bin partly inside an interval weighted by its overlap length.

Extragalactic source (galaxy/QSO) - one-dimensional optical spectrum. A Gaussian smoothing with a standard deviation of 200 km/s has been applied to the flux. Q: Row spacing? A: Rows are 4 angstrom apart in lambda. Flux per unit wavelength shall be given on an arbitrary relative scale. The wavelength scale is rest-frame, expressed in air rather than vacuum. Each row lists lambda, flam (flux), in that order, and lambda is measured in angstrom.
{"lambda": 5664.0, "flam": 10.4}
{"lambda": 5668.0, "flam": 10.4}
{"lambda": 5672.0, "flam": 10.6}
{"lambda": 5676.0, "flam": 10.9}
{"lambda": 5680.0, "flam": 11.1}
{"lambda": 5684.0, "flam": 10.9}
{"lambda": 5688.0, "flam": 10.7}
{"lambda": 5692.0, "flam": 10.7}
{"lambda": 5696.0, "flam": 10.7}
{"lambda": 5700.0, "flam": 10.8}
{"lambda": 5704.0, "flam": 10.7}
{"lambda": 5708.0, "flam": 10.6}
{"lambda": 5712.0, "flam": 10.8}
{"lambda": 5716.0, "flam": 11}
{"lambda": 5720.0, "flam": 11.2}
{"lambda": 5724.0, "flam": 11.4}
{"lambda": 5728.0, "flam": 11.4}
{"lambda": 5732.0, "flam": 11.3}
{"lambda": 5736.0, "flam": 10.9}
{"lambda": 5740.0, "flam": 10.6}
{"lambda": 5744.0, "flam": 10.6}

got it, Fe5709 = 0.5 angstrom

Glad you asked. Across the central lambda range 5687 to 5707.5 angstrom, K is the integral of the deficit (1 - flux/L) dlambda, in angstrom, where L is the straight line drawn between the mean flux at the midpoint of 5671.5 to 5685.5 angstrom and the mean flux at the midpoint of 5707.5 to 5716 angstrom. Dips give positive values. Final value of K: 0.24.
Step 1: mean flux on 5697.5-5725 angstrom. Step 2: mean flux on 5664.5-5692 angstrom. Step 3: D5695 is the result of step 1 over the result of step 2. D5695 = 1.02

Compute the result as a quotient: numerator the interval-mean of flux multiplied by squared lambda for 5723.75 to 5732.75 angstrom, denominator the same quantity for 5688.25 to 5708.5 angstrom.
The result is 1.1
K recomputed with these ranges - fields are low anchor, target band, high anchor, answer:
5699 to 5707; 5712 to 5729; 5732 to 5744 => -0.7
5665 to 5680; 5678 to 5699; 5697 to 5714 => -0.2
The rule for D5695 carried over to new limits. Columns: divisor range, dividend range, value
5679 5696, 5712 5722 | 1.02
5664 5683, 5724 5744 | 1.03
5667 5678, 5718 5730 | 1.06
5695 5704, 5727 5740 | 1.03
